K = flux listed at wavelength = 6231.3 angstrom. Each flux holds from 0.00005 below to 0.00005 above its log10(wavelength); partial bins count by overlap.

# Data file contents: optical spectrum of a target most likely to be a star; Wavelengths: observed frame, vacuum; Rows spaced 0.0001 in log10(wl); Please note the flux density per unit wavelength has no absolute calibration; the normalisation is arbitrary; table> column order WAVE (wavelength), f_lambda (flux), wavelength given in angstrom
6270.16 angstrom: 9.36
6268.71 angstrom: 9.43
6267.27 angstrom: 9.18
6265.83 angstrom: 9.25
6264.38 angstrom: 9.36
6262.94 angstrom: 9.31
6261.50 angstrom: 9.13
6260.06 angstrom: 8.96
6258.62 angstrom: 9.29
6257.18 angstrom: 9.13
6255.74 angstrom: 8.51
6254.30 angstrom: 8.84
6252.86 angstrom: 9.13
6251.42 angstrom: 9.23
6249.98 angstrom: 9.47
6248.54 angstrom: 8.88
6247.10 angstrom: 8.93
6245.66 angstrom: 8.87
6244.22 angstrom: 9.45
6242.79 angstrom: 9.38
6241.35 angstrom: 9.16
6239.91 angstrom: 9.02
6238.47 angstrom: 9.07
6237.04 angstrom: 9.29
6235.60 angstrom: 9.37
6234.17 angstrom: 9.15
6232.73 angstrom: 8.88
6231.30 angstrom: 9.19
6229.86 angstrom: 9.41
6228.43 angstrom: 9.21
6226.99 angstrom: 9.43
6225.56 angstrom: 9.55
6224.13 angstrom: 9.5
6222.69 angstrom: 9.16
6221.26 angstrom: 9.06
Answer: 9.19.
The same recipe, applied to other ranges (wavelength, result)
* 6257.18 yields 9.13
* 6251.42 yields 9.23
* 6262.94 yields 9.31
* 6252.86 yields 9.13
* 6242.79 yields 9.38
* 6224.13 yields 9.5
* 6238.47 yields 9.07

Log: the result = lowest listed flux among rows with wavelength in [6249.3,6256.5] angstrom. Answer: 8.51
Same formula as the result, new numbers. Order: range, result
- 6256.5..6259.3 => 9.13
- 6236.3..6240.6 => 9.02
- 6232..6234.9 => 8.88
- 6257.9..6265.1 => 8.96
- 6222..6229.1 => 9.16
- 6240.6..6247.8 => 8.87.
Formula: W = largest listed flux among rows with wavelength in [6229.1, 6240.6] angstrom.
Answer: 9.41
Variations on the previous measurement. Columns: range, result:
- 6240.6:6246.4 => 9.45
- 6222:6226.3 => 9.55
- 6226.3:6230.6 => 9.43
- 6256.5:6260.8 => 9.29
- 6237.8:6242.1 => 9.16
